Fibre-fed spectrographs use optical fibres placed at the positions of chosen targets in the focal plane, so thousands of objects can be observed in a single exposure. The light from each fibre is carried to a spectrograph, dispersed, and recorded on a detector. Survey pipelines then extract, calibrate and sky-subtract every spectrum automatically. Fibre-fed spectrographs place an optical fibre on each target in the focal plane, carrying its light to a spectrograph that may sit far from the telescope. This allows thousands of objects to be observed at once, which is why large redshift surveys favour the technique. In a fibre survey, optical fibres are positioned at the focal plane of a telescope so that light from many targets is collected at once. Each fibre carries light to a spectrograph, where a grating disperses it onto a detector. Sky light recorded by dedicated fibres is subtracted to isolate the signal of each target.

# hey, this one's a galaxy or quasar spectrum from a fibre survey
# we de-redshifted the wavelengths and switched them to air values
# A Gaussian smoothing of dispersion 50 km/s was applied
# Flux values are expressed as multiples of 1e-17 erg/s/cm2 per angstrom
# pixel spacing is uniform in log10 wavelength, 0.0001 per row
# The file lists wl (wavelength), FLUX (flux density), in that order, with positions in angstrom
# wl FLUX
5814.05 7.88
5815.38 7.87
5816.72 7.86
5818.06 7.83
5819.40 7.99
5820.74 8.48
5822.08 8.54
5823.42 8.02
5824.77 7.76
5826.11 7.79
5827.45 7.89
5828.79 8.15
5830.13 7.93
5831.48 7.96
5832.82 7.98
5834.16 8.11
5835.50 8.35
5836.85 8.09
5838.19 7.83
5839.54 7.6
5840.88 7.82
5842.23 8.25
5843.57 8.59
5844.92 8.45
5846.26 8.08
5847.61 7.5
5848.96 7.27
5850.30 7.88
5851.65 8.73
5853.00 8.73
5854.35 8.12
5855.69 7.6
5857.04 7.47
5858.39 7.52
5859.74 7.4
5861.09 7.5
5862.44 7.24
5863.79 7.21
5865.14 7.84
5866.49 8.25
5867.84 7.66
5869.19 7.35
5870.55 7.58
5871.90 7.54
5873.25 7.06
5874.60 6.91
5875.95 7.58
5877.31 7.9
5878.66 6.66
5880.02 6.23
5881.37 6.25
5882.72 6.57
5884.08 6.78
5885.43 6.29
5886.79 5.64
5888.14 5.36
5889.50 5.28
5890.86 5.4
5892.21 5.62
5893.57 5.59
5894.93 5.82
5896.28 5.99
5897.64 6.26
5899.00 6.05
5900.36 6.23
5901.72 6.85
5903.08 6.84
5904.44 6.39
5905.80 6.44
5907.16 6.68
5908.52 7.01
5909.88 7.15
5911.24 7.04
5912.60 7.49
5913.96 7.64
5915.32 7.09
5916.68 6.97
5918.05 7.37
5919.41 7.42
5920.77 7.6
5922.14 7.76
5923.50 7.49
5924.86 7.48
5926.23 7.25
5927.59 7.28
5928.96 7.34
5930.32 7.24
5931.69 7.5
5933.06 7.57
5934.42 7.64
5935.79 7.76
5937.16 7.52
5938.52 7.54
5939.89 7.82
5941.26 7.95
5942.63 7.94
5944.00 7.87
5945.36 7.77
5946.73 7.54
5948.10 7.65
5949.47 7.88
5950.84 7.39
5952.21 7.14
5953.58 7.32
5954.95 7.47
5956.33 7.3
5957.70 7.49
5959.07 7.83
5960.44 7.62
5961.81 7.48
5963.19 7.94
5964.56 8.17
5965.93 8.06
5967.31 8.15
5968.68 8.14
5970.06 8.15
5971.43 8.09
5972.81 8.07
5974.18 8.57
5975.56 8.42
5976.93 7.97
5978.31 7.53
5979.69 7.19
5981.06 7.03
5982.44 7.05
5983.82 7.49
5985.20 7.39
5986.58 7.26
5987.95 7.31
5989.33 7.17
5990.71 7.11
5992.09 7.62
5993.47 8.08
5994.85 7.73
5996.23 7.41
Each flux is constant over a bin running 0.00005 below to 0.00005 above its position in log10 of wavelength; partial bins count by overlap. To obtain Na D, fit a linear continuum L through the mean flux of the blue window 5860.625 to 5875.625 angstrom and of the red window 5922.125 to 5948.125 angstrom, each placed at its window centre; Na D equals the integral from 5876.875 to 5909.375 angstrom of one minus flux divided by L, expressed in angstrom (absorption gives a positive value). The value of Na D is 5.5 angstrom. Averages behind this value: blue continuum 7.47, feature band 6.25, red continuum 7.59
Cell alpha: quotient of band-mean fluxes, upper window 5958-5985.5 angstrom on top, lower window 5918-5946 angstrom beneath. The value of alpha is 1.0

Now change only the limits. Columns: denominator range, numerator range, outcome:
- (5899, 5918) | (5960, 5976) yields 1.17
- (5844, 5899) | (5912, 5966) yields 1.07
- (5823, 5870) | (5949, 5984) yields 0.98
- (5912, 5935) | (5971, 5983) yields 1.05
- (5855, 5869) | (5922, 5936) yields 0.99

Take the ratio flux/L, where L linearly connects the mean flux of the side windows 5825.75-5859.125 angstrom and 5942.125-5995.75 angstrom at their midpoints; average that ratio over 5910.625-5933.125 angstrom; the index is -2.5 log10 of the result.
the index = 0.06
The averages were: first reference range 7.99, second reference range 7.68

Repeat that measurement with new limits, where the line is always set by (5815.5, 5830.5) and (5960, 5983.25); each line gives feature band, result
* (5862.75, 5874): 0.06 mag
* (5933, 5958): 0.04 mag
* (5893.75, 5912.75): 0.21 mag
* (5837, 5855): -0.01 mag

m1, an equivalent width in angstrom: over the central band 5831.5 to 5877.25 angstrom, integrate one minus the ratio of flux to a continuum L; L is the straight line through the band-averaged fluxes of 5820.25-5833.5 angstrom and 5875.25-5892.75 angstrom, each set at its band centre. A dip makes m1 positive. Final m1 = -3.9 angstrom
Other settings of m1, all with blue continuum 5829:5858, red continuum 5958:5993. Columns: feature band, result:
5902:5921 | 1.9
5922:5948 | 0.7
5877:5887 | 1.8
